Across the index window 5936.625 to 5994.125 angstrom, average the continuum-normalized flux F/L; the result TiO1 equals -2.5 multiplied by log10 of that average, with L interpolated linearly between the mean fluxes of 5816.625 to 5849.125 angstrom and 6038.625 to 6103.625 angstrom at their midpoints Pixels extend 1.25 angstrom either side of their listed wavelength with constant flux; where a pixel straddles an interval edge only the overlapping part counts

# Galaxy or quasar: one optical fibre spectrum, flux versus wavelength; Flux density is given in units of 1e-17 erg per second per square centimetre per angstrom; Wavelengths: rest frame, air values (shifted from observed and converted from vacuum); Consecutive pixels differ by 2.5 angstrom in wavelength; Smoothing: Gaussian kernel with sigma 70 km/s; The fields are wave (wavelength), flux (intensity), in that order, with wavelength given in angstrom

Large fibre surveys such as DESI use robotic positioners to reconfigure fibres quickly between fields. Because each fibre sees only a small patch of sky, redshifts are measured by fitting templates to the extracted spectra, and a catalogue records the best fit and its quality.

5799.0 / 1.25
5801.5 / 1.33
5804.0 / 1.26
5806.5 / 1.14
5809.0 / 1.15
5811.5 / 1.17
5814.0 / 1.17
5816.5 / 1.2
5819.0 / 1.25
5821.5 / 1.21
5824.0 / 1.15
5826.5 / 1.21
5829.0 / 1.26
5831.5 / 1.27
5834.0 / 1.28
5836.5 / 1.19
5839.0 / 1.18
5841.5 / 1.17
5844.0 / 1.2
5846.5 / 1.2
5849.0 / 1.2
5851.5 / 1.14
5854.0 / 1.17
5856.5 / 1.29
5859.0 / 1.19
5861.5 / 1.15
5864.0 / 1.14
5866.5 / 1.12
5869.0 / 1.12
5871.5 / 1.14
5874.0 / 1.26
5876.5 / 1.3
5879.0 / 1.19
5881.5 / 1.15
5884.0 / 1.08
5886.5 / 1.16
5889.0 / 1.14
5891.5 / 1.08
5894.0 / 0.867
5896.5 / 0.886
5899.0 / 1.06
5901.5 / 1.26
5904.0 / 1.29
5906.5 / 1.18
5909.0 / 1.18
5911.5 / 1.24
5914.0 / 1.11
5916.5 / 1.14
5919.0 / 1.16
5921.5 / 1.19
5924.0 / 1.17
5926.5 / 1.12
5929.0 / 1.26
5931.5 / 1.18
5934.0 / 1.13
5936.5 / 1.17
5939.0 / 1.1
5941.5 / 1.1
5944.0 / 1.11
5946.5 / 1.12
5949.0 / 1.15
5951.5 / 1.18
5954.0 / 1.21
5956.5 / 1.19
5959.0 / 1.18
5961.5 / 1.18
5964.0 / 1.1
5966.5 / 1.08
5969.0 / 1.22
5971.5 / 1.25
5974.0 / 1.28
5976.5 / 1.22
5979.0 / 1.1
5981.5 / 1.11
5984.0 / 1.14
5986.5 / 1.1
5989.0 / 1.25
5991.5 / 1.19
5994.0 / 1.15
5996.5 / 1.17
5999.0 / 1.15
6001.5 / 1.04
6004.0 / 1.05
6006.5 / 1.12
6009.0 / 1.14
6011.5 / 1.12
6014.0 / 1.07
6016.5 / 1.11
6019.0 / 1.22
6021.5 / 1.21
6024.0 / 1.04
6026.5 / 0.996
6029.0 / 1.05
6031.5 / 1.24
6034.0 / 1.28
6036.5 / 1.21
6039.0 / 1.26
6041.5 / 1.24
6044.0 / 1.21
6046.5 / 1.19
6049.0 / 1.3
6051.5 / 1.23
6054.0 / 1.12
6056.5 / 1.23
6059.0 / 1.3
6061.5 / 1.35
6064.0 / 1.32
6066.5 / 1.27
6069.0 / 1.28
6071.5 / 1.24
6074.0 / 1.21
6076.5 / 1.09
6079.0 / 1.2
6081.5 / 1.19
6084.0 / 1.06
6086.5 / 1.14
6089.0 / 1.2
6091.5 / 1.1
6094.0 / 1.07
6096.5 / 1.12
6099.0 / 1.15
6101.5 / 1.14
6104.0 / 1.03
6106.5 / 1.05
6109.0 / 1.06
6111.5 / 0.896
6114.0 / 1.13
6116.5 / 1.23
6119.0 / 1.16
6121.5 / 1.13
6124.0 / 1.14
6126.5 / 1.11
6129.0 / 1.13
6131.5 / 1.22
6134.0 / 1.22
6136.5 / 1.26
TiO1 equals 0.04 mag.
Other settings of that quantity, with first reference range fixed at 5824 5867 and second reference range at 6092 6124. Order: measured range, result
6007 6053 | -0.04 mag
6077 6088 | -0.03 mag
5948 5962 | -0.02 mag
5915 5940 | 0.00 mag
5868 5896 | 0.05 mag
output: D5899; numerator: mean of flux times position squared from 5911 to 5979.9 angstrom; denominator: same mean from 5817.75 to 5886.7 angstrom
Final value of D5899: 1.0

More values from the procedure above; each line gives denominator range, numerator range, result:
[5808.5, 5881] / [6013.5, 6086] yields 1.07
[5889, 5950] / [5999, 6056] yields 1.06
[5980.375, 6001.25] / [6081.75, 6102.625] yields 1.01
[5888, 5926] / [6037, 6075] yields 1.16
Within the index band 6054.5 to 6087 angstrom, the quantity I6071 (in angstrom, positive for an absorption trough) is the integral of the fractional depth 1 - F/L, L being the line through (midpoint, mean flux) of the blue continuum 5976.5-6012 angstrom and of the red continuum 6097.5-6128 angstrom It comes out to -3.1 angstrom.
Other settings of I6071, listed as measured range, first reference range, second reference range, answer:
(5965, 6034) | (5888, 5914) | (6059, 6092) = 1.52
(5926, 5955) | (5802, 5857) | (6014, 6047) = 0.77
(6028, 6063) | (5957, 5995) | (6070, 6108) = -2.55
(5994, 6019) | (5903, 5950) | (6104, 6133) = 0.56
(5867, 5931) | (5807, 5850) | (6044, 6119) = 2.35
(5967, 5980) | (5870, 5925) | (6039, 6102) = -0.43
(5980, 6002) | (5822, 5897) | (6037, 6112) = 0.48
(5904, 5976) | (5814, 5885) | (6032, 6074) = 2.88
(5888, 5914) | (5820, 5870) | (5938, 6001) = 1.33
